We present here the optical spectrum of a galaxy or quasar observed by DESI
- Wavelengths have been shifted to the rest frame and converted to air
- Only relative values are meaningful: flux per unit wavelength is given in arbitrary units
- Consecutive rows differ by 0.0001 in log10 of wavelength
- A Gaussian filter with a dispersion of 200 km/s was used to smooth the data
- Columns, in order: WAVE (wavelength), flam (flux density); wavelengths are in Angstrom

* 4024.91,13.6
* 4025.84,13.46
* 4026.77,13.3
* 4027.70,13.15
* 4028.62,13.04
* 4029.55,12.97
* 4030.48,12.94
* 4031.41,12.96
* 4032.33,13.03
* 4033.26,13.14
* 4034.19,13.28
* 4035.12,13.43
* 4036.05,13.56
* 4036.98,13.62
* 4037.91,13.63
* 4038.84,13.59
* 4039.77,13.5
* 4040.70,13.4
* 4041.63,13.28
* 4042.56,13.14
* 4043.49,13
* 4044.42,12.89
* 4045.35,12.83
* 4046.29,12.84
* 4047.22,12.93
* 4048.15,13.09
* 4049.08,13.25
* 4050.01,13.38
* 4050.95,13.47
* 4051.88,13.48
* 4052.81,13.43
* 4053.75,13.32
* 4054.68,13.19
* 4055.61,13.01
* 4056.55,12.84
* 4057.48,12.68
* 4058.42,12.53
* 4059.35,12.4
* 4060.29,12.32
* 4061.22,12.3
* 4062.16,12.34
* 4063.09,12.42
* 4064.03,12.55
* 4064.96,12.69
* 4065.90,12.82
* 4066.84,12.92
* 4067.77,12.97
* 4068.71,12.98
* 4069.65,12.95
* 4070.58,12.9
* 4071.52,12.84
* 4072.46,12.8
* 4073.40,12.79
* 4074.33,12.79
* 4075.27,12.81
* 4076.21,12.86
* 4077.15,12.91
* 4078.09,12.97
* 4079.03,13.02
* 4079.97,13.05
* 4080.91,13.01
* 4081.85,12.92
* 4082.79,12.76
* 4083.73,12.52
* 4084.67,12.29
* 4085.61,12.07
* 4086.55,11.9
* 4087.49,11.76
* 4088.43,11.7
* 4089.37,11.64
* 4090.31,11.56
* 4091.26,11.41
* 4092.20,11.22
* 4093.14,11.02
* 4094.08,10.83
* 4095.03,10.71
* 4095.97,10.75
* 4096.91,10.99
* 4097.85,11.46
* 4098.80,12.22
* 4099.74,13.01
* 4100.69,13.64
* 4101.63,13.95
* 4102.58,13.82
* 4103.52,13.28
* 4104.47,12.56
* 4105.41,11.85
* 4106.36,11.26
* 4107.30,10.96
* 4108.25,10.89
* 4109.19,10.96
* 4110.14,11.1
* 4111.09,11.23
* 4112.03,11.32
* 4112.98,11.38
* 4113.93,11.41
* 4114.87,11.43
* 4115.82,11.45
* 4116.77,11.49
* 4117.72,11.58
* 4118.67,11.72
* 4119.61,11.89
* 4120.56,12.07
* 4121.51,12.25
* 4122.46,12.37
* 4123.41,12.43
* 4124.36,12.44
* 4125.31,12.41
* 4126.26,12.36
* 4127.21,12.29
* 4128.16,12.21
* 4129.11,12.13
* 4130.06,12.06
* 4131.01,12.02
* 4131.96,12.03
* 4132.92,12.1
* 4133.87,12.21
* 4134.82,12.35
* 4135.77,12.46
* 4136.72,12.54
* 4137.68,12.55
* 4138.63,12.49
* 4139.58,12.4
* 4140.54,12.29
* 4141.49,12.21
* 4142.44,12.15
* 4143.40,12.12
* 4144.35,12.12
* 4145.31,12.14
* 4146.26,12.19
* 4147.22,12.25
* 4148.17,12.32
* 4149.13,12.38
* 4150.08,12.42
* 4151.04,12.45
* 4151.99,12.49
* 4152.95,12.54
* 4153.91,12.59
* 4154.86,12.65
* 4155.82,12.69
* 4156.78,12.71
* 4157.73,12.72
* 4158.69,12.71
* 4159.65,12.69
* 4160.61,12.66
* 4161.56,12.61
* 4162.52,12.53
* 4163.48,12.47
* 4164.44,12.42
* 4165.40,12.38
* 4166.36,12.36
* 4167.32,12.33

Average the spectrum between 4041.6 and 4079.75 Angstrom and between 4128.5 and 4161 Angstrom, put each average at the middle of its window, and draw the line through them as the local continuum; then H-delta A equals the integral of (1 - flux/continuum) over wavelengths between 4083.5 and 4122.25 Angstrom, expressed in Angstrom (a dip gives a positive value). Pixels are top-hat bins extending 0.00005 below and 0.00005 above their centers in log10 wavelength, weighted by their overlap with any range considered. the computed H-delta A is 2.7 Angstrom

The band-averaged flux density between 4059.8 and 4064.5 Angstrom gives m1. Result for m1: 12.4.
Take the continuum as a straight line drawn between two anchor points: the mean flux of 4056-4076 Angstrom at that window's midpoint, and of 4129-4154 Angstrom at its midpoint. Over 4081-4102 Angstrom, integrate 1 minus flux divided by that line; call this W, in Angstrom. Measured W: 1.0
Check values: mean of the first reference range 12.7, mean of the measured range 11.9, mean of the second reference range 12.3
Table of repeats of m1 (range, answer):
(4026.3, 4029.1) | 13.2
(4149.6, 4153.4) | 12.5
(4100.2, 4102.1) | 13.8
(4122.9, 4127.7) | 12.4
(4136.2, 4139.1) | 12.5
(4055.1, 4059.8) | 12.7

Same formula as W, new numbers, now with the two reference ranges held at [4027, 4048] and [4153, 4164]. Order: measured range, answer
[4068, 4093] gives 1.0 Angstrom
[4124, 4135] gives 0.5 Angstrom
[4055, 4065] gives 0.4 Angstrom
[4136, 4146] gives 0.3 Angstrom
